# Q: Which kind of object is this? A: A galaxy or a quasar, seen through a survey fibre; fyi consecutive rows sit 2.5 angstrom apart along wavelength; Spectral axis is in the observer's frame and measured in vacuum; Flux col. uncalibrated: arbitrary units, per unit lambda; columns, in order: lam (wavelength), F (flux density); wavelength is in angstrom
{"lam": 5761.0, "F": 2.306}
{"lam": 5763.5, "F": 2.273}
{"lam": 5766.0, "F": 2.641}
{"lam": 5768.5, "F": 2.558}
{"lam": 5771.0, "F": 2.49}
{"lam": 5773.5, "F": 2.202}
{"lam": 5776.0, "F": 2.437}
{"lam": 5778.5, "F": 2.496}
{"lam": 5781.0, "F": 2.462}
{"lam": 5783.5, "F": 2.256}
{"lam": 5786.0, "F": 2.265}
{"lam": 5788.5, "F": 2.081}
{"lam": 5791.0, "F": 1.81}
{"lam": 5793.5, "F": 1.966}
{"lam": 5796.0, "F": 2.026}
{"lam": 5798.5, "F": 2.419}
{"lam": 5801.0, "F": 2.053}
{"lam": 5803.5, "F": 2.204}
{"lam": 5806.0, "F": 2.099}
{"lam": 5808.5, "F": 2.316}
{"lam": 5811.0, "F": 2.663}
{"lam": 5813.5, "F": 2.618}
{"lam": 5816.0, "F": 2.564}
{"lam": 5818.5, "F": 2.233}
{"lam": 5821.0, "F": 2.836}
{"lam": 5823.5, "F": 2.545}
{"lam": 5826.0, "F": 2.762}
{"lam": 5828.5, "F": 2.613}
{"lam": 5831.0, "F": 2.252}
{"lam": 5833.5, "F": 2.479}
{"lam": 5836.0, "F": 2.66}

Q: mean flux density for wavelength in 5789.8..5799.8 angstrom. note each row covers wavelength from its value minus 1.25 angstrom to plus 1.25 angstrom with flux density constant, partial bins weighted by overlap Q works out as 2.06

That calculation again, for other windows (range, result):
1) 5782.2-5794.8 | 2.08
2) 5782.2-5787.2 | 2.26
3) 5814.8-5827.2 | 2.59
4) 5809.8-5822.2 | 2.58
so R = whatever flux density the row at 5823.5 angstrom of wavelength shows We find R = 2.545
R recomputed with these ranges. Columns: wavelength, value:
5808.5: 2.316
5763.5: 2.273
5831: 2.252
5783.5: 2.256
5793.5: 1.966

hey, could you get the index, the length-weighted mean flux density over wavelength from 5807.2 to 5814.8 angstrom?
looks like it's 2.53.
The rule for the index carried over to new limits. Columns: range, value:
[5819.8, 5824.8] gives 2.69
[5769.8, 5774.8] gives 2.35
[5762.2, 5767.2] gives 2.45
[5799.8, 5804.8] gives 2.13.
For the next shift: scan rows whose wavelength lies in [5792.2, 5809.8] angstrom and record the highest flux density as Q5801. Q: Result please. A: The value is 2.419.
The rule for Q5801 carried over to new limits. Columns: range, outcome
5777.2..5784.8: 2.496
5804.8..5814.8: 2.663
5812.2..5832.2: 2.836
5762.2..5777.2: 2.641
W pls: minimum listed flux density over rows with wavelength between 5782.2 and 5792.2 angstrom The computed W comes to 1.81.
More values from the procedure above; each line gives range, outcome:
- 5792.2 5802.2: 1.966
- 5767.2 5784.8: 2.202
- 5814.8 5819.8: 2.233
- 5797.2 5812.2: 2.053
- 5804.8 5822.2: 2.099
